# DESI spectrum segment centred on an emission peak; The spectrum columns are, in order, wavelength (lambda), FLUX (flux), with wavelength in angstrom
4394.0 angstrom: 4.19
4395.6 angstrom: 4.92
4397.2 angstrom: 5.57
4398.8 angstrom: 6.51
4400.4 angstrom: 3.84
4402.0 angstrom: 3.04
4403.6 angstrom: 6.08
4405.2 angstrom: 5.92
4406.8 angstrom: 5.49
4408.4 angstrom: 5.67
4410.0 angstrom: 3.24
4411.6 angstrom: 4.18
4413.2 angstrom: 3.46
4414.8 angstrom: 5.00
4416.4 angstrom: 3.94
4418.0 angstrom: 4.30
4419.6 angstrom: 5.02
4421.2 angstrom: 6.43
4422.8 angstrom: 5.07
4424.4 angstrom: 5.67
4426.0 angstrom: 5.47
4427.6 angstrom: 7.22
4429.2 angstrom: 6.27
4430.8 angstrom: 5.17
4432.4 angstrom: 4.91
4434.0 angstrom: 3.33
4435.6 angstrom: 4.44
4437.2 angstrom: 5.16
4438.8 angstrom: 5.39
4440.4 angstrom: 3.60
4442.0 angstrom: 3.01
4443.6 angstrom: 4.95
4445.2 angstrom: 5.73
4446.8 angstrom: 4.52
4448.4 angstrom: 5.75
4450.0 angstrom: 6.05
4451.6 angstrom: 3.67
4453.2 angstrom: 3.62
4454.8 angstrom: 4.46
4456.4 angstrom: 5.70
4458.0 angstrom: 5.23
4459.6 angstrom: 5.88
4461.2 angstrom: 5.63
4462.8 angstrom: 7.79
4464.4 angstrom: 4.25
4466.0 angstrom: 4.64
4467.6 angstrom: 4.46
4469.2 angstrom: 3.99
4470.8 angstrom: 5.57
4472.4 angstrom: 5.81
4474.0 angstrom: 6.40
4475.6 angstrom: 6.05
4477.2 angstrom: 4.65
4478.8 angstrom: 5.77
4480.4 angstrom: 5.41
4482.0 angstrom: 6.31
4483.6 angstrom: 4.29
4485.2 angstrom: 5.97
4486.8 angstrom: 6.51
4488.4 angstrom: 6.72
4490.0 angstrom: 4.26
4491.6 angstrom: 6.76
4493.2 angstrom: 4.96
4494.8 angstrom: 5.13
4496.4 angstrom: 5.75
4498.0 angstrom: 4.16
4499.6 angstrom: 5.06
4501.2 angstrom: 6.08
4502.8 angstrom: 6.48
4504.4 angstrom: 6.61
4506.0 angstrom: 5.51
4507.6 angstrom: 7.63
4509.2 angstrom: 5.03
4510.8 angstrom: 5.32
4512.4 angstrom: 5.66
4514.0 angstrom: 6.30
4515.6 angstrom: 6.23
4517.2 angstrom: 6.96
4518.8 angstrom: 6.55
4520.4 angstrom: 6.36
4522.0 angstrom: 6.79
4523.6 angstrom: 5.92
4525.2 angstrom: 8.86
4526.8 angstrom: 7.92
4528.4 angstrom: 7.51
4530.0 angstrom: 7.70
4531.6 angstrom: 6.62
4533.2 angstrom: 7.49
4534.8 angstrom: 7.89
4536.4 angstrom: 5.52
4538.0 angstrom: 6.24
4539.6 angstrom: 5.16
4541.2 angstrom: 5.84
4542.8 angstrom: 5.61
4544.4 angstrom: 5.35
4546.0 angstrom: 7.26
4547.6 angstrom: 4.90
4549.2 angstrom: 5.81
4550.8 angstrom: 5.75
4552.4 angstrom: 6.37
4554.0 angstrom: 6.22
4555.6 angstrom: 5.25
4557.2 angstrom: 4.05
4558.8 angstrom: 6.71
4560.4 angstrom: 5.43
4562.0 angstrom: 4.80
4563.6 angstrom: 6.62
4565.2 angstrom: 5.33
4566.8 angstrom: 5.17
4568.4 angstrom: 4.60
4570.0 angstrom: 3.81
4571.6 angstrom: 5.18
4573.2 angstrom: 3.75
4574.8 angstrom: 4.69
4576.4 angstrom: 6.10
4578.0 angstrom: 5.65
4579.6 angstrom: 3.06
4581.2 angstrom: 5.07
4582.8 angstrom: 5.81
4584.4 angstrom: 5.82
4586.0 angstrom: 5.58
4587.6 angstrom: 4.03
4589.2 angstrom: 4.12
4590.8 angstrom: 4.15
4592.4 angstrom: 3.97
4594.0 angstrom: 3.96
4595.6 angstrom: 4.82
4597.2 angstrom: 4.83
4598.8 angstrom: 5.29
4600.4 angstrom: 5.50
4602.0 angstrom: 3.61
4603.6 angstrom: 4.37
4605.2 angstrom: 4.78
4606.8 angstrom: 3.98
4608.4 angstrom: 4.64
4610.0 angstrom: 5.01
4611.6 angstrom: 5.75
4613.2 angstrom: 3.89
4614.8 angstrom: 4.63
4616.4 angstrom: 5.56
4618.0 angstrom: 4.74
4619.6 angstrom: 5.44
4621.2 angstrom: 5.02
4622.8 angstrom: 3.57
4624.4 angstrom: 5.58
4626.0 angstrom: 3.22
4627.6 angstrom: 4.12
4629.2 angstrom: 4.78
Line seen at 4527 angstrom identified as C III] 1909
